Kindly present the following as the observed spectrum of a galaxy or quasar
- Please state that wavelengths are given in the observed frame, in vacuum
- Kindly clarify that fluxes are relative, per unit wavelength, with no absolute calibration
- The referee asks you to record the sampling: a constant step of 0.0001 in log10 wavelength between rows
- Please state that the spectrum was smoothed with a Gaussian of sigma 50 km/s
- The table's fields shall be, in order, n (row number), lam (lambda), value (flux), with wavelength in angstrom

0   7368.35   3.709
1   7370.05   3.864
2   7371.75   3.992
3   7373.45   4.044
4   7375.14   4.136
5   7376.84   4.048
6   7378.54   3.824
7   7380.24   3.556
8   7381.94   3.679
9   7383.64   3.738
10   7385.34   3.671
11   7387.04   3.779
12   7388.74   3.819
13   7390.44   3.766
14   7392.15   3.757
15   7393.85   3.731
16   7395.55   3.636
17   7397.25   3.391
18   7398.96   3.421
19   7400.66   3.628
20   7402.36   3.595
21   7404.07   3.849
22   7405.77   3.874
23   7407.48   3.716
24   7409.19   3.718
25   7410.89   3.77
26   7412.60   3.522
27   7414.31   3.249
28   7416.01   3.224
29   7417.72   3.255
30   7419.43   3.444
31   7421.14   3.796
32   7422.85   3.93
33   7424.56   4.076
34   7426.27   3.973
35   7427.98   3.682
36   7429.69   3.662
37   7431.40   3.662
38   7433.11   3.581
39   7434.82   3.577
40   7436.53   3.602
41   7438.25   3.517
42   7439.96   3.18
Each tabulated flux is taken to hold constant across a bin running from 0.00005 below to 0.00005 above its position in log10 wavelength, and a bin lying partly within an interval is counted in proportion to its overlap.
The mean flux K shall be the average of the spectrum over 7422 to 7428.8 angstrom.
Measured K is 3.92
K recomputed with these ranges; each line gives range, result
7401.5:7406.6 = 3.77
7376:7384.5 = 3.77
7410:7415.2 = 3.52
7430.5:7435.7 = 3.61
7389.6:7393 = 3.75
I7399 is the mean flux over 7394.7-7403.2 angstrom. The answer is 3.54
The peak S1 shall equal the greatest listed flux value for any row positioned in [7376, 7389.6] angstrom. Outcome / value 4.048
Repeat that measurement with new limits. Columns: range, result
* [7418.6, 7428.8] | 4.076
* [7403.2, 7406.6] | 3.874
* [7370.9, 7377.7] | 4.136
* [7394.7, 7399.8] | 3.636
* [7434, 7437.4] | 3.602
